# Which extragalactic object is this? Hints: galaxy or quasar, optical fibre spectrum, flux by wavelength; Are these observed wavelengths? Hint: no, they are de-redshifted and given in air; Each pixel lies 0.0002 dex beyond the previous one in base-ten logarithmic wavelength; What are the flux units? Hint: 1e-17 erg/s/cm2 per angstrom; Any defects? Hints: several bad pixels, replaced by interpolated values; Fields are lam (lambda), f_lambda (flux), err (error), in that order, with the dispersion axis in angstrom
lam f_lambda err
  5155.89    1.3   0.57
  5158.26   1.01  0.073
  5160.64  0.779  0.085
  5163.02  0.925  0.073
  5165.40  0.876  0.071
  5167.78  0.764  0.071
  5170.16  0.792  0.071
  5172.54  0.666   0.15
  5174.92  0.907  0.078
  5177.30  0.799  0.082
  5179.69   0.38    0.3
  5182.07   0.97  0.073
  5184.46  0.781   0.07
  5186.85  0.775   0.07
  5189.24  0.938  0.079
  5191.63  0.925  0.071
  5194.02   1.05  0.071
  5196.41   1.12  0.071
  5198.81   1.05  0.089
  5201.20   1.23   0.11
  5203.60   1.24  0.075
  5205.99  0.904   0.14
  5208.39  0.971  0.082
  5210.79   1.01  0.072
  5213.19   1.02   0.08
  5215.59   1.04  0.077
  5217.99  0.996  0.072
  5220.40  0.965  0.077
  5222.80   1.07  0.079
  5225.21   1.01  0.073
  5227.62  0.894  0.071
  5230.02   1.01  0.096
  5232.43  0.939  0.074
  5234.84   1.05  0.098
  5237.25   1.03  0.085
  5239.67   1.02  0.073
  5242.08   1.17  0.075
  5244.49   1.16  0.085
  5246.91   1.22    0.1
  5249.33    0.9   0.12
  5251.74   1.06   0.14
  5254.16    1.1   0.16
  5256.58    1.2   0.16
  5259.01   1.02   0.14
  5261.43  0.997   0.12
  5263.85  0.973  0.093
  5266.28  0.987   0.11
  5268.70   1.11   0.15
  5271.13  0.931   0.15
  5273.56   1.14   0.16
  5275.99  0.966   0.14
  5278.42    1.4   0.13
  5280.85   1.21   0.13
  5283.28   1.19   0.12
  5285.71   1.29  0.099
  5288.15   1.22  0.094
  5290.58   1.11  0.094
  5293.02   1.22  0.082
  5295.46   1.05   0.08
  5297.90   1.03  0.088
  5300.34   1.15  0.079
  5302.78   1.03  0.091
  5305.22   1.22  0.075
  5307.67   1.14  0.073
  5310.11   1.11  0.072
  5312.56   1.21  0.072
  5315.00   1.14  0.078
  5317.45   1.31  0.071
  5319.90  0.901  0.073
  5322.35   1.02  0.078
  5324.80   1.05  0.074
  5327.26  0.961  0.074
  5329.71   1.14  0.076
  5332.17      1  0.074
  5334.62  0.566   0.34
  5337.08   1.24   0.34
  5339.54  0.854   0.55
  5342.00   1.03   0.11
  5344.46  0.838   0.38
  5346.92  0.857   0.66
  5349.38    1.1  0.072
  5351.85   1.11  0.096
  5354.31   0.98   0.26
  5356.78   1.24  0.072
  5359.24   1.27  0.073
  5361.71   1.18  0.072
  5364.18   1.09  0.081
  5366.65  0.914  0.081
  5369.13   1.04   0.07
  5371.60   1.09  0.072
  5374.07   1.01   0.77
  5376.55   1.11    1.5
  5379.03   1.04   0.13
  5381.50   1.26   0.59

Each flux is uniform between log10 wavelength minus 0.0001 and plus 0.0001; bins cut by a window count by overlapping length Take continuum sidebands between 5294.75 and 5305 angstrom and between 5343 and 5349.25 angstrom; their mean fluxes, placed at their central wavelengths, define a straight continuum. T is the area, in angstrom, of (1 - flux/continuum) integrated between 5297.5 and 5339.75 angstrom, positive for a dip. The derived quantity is -2.4 angstrom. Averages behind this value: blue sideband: 1.08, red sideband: 0.899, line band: 1.06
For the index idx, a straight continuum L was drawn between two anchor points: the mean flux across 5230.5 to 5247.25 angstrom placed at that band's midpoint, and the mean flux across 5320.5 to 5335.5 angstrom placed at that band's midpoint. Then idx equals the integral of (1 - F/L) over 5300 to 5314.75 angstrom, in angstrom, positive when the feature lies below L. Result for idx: -2.3 angstrom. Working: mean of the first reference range 1.07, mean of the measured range 1.14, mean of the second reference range 0.963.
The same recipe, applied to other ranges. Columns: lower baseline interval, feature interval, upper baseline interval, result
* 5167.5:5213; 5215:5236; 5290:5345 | -0.9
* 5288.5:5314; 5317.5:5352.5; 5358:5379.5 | 3.9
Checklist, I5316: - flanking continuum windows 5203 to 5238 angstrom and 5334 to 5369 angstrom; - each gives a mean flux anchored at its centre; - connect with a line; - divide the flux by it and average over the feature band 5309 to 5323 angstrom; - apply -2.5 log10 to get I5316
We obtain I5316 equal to -0.10 mag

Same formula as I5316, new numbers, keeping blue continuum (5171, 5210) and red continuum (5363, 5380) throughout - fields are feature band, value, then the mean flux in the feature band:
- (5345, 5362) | -0.063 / 1.09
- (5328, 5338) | 0.041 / 0.978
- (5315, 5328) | -0.055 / 1.06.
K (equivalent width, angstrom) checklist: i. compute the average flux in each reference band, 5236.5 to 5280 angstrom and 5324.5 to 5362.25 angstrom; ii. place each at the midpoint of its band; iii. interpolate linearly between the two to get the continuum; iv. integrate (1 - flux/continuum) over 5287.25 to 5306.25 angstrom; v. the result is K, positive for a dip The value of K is -1.3 angstrom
